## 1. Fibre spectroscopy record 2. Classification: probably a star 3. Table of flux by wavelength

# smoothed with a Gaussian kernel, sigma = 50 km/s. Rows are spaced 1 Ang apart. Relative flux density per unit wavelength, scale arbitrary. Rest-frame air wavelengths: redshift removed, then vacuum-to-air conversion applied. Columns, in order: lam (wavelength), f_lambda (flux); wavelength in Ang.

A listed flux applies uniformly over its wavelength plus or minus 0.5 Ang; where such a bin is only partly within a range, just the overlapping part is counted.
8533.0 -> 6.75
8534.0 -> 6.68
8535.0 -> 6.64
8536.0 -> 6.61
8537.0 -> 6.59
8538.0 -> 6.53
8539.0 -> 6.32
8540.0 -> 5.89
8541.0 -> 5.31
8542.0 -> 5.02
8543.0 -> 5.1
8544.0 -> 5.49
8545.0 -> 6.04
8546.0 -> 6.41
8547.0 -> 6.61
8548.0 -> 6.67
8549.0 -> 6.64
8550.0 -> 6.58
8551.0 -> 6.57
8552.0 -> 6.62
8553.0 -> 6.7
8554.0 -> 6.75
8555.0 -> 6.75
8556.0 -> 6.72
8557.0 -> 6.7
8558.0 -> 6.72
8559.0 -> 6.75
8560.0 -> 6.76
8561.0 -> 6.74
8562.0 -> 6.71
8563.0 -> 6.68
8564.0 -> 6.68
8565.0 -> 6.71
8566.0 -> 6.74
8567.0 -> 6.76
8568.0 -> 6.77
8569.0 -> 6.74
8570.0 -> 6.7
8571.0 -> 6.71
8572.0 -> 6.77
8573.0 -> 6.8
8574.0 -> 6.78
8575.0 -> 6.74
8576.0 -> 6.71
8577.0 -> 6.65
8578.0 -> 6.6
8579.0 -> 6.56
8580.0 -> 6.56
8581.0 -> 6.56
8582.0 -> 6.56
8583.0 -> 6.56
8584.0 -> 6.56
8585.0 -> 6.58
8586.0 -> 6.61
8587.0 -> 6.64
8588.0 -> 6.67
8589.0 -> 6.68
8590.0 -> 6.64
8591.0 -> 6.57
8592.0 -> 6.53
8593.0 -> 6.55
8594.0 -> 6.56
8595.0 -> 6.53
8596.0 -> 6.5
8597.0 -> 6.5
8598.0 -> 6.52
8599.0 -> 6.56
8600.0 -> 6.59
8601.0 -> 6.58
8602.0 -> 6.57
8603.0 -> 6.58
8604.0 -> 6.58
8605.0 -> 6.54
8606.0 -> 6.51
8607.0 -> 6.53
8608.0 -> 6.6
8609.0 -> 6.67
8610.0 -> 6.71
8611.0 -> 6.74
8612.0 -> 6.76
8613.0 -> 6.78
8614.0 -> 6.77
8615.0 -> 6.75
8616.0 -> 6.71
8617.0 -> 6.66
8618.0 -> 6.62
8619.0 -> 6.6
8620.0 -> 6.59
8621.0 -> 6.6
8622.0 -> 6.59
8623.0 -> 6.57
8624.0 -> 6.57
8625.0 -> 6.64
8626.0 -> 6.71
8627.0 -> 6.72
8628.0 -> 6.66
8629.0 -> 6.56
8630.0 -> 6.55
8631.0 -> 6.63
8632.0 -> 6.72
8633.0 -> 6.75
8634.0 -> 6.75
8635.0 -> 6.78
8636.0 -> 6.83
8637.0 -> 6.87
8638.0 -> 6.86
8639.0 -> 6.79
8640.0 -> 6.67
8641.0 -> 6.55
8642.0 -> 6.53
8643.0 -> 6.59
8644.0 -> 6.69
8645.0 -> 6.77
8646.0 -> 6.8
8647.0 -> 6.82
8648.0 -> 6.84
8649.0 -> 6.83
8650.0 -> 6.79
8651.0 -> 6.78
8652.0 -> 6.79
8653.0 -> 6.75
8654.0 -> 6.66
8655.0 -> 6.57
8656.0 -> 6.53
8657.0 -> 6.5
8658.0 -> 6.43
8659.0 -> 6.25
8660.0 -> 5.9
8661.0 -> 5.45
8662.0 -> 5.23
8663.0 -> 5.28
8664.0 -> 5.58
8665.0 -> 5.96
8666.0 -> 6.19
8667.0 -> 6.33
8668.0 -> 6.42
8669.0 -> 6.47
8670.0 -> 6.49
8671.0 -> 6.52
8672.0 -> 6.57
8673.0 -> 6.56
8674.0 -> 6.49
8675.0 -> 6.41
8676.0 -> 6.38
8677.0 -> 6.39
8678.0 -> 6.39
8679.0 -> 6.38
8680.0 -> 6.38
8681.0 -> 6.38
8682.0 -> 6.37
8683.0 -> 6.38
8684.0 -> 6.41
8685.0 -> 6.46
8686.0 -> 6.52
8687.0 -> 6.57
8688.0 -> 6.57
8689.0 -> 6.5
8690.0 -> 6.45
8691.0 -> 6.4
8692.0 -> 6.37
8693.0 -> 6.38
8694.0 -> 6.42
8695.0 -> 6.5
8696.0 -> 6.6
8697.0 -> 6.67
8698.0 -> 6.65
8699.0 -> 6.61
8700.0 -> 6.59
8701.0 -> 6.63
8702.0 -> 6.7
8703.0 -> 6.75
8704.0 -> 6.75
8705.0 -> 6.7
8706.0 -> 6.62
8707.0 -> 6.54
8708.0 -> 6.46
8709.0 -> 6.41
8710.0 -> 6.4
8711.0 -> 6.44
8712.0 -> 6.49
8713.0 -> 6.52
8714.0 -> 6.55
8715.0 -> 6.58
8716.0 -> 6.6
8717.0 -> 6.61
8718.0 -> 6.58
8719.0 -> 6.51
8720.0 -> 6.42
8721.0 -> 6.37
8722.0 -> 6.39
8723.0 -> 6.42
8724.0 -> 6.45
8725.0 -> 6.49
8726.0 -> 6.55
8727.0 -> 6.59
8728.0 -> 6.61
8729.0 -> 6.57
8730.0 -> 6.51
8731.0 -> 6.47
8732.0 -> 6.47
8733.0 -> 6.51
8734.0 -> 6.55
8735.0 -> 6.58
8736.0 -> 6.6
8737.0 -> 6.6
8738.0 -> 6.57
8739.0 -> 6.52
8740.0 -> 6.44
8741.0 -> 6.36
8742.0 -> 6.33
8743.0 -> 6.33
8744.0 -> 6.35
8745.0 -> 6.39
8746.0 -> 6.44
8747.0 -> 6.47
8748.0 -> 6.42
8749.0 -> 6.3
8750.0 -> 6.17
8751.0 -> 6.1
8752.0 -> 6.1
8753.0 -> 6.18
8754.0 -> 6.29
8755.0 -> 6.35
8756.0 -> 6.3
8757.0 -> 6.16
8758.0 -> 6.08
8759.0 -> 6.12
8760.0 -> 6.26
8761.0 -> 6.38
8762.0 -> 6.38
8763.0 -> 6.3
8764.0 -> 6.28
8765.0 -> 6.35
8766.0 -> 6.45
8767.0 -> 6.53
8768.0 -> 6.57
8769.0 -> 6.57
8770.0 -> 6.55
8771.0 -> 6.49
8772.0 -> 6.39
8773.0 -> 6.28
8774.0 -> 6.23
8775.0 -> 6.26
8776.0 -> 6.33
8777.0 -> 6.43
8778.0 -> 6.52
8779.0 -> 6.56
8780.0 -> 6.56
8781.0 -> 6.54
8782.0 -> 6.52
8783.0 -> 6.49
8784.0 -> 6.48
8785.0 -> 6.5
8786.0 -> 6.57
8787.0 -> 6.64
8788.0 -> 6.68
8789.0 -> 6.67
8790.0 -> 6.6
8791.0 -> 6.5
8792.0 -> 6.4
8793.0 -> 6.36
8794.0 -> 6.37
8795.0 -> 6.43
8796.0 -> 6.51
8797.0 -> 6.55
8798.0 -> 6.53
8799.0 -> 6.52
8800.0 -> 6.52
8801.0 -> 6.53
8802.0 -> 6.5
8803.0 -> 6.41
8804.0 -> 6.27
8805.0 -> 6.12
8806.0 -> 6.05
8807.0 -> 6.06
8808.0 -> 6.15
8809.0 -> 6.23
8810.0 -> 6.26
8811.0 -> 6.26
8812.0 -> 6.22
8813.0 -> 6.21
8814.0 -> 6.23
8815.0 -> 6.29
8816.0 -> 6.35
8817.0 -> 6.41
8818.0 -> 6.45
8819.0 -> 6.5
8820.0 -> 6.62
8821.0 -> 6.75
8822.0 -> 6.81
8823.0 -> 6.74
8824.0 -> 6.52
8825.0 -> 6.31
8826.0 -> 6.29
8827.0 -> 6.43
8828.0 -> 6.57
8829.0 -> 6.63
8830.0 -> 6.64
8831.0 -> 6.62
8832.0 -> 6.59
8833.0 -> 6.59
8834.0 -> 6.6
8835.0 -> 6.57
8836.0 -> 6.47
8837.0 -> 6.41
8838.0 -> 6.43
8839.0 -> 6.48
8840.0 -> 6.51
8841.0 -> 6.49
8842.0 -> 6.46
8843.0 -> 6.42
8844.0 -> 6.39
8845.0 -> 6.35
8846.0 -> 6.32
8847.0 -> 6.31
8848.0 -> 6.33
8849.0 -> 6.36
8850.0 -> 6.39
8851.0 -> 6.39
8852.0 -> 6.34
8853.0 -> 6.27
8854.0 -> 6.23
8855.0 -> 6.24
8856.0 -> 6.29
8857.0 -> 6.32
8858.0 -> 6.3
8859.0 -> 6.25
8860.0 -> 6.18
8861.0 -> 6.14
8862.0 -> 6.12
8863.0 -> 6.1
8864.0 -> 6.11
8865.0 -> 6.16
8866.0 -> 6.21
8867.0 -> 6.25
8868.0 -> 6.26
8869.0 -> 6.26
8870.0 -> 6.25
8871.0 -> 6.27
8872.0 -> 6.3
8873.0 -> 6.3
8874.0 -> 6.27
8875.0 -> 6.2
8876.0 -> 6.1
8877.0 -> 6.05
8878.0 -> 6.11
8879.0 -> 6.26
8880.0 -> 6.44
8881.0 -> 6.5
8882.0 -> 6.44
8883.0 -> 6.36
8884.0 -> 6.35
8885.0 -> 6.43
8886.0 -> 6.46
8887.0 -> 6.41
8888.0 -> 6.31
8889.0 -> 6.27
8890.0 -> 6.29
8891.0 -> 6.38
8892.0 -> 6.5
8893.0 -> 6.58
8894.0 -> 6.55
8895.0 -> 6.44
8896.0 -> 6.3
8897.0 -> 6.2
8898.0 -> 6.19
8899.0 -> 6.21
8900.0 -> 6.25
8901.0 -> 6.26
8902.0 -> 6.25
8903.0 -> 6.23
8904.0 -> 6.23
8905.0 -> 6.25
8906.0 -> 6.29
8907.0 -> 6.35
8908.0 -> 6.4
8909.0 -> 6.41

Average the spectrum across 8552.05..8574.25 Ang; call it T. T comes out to 6.73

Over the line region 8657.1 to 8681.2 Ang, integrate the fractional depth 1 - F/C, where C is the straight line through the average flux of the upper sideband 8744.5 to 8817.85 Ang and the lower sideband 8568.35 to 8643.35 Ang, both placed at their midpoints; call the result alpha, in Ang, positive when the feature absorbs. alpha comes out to 1.3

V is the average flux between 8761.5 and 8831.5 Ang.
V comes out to 6.44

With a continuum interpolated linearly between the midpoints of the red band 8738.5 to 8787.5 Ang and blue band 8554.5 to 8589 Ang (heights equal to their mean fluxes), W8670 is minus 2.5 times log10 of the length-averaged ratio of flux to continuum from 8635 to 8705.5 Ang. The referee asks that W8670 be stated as 0.01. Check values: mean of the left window 6.68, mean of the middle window 6.48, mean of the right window 6.38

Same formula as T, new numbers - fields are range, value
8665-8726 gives 6.49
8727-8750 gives 6.47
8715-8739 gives 6.52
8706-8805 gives 6.44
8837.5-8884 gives 6.29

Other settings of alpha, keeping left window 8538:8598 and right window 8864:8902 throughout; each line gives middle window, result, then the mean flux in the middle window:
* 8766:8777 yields -0.1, 6.42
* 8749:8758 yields 0.3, 6.2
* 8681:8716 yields -0.5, 6.53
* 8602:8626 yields -0.5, 6.64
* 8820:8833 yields -0.5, 6.58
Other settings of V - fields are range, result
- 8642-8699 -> 6.43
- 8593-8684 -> 6.53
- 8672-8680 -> 6.43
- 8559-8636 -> 6.65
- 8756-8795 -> 6.43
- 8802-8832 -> 6.4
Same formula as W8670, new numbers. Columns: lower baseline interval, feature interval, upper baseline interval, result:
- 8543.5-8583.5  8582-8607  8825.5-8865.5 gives 0.01 mag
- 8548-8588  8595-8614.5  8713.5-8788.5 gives 0.00 mag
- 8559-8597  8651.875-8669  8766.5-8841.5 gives 0.07 mag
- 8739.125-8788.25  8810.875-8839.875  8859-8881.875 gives -0.03 mag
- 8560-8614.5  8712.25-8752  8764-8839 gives 0.01 mag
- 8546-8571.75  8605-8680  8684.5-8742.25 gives 0.01 mag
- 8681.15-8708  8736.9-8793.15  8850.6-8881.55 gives 0.00 mag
